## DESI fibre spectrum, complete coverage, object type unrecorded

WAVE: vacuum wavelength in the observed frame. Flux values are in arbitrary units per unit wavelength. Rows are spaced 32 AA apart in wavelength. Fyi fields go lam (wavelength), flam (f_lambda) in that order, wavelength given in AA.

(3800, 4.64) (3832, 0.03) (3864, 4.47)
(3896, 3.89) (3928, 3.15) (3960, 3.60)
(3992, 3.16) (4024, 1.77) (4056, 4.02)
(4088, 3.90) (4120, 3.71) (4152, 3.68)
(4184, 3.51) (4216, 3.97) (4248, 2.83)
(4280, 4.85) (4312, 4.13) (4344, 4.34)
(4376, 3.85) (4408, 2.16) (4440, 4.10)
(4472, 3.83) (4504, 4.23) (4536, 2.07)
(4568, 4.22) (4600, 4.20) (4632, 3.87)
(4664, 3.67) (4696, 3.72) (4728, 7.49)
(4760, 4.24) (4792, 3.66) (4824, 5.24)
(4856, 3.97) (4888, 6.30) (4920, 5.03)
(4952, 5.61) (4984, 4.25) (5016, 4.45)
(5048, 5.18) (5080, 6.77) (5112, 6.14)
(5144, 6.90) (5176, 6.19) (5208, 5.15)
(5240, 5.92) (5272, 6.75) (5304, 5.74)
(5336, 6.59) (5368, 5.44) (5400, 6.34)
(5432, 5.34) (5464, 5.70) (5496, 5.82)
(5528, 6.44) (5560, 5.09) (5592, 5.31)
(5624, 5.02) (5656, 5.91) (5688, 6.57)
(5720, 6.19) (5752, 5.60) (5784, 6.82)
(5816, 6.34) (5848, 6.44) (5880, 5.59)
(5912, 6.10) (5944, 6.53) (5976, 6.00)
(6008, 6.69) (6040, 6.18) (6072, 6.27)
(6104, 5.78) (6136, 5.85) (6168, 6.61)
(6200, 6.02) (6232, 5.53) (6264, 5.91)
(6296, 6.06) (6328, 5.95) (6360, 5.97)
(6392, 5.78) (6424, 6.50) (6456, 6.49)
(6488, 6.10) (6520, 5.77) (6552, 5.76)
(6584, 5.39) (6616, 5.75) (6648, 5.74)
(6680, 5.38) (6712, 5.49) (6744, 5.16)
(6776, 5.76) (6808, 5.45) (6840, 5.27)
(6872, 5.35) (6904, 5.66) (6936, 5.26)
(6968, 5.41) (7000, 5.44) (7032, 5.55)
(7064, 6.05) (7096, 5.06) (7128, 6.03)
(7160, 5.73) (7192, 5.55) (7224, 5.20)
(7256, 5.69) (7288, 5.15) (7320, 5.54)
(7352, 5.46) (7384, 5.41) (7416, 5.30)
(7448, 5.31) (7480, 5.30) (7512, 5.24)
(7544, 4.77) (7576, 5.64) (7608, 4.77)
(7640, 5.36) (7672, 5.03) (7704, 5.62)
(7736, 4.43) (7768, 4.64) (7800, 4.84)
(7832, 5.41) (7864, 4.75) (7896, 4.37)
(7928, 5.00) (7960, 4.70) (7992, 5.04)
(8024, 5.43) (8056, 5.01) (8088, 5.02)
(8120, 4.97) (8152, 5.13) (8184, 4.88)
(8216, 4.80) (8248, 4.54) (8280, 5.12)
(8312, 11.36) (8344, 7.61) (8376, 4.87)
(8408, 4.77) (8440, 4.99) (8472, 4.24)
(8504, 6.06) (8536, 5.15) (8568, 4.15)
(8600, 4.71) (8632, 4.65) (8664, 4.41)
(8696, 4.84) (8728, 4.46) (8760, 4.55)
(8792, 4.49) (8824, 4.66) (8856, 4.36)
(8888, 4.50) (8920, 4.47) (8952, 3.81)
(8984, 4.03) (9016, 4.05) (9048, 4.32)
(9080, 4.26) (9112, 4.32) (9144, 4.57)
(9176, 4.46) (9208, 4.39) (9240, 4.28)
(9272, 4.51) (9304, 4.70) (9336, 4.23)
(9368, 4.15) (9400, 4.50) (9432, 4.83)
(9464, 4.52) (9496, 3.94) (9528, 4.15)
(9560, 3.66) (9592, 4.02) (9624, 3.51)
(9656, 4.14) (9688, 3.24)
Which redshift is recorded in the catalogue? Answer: 0.27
